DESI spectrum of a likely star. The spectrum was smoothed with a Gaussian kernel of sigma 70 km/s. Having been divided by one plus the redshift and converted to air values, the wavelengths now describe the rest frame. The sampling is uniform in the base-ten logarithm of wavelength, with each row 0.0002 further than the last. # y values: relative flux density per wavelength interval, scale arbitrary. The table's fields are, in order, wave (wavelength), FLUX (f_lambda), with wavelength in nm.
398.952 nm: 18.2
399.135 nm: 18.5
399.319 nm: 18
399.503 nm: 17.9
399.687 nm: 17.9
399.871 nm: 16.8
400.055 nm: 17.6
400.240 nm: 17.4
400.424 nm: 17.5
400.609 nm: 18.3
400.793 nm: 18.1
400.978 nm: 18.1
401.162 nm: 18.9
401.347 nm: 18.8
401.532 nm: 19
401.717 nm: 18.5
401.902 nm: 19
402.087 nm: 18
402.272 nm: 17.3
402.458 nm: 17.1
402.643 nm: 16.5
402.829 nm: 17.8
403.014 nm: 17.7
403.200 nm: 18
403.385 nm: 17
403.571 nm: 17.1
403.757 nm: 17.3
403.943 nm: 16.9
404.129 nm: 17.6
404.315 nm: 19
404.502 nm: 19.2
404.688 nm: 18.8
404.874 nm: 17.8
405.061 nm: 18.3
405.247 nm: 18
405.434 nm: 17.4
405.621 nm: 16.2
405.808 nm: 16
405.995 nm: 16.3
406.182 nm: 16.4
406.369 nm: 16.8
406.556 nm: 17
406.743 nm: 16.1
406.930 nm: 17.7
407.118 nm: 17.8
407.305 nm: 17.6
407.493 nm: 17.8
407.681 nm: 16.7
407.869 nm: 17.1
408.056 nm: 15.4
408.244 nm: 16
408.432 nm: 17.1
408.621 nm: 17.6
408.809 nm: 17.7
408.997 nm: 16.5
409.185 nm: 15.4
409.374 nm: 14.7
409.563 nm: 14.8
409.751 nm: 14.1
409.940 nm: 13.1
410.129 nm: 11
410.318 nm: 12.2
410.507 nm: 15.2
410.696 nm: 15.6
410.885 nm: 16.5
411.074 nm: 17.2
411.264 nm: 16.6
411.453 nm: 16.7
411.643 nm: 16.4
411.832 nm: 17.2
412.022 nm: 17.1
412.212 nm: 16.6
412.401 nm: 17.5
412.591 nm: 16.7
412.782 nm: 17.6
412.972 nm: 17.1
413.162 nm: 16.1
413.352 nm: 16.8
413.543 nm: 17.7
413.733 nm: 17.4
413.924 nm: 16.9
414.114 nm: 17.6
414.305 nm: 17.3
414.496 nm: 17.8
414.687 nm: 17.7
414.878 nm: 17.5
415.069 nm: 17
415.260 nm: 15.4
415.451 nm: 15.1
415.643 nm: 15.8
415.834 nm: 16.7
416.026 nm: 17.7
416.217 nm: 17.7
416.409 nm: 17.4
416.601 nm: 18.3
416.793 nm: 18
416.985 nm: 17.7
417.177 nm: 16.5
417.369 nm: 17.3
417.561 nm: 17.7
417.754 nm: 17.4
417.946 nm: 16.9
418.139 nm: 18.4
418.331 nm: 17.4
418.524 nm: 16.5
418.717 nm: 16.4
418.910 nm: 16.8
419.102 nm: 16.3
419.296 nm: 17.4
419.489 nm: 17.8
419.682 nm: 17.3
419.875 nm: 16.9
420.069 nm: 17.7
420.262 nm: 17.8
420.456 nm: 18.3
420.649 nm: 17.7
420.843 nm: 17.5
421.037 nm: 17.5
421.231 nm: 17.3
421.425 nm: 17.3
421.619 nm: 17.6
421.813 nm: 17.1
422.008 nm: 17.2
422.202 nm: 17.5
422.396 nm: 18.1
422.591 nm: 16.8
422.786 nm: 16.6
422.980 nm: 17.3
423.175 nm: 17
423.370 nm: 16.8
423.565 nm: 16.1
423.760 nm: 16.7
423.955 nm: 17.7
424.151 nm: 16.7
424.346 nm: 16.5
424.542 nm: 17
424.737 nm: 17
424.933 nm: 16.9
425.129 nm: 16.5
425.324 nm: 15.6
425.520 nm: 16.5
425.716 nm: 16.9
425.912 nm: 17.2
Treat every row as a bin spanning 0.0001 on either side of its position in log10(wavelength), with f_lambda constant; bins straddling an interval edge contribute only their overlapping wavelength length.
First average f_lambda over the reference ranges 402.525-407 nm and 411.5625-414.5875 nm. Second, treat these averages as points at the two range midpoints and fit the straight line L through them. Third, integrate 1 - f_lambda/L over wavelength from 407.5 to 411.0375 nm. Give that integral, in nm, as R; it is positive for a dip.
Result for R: 0.36 nm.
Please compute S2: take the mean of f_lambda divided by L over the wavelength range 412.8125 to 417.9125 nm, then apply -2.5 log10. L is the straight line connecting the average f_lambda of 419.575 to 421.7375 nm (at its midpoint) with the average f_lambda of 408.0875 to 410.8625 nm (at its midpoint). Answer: -0.05 mag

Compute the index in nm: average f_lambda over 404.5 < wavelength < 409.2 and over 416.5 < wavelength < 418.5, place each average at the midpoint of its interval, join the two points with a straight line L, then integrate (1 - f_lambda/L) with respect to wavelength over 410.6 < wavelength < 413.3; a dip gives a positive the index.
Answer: 0.081 nm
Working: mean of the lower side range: 17.1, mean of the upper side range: 17.5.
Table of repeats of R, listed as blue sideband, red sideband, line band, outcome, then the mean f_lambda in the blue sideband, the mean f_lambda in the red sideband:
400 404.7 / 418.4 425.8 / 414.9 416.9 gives 0.05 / 17.9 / 17.1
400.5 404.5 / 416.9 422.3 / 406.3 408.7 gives 0.11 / 17.9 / 17.3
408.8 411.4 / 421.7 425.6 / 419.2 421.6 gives -0.16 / 15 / 16.9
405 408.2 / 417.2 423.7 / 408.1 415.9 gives 0.37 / 17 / 17.3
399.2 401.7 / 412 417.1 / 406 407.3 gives 0.05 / 18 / 17.1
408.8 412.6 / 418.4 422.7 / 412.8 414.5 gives -0.11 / 15.6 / 17.3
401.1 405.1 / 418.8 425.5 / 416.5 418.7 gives -0.01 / 18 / 17.1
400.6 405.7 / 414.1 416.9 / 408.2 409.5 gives 0.08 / 17.9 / 17.1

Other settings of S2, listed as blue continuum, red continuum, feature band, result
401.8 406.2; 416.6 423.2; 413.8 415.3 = 0.01 mag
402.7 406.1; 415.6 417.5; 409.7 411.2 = 0.21 mag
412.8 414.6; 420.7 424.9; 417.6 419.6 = 0.00 mag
